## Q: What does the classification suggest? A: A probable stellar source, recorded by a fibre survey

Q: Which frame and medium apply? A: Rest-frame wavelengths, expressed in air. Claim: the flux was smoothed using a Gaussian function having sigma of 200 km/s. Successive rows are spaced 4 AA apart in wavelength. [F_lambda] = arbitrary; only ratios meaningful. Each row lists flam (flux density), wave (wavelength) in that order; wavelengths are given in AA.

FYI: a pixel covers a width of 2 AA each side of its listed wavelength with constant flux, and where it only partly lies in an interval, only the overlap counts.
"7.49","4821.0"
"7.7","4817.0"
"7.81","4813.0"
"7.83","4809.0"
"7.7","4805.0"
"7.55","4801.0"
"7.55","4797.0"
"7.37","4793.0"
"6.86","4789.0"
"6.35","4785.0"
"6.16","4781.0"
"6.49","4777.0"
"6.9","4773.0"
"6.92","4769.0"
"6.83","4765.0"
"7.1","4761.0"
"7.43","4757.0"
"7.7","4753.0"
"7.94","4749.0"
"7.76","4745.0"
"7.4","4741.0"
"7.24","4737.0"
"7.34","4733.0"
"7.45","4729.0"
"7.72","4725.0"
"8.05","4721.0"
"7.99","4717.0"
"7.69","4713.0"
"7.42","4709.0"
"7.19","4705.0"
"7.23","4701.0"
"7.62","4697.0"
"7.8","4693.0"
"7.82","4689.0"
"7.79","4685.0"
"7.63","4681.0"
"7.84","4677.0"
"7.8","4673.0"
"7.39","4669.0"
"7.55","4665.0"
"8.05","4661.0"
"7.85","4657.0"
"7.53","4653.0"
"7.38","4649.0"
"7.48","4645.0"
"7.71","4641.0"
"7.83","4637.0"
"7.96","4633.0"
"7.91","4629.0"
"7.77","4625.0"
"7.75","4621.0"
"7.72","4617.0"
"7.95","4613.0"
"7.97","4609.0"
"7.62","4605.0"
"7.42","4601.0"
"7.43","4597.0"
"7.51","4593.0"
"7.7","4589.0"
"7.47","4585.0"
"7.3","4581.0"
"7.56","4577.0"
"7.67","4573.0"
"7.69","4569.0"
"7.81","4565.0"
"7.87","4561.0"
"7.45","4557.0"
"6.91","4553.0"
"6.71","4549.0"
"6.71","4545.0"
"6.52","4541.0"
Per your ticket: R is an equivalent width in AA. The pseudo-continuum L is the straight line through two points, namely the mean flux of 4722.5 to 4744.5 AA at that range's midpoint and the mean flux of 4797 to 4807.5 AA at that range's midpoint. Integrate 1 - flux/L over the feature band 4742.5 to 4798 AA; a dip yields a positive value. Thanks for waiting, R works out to 3.3 AA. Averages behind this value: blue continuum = 7.47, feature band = 7.09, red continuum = 7.62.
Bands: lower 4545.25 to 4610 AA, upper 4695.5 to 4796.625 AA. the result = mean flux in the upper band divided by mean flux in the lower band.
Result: 1.0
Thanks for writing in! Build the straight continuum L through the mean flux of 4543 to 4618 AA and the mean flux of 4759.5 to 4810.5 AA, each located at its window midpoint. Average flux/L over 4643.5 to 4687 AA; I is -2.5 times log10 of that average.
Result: -0.05 mag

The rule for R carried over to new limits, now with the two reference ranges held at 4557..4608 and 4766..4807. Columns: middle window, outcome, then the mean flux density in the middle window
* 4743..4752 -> -0.9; 7.83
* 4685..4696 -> -0.8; 7.79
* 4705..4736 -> -1.9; 7.62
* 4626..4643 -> -0.9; 7.85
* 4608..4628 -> -0.9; 7.83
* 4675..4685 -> -0.6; 7.75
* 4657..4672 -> -0.7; 7.7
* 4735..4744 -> -0.3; 7.37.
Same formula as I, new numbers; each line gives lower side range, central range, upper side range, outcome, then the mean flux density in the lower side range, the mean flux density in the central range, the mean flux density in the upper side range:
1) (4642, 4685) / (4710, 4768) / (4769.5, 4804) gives -0.047 mag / 7.66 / 7.53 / 6.93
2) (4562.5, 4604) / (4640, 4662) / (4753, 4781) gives -0.046 mag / 7.56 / 7.65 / 6.94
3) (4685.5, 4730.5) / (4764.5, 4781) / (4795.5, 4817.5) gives 0.147 mag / 7.64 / 6.71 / 7.69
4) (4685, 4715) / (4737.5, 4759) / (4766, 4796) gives -0.080 mag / 7.56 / 7.62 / 6.75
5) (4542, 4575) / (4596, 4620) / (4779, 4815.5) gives -0.056 mag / 7.33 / 7.7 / 7.25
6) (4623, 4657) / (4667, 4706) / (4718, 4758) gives 0.006 mag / 7.71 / 7.62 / 7.62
